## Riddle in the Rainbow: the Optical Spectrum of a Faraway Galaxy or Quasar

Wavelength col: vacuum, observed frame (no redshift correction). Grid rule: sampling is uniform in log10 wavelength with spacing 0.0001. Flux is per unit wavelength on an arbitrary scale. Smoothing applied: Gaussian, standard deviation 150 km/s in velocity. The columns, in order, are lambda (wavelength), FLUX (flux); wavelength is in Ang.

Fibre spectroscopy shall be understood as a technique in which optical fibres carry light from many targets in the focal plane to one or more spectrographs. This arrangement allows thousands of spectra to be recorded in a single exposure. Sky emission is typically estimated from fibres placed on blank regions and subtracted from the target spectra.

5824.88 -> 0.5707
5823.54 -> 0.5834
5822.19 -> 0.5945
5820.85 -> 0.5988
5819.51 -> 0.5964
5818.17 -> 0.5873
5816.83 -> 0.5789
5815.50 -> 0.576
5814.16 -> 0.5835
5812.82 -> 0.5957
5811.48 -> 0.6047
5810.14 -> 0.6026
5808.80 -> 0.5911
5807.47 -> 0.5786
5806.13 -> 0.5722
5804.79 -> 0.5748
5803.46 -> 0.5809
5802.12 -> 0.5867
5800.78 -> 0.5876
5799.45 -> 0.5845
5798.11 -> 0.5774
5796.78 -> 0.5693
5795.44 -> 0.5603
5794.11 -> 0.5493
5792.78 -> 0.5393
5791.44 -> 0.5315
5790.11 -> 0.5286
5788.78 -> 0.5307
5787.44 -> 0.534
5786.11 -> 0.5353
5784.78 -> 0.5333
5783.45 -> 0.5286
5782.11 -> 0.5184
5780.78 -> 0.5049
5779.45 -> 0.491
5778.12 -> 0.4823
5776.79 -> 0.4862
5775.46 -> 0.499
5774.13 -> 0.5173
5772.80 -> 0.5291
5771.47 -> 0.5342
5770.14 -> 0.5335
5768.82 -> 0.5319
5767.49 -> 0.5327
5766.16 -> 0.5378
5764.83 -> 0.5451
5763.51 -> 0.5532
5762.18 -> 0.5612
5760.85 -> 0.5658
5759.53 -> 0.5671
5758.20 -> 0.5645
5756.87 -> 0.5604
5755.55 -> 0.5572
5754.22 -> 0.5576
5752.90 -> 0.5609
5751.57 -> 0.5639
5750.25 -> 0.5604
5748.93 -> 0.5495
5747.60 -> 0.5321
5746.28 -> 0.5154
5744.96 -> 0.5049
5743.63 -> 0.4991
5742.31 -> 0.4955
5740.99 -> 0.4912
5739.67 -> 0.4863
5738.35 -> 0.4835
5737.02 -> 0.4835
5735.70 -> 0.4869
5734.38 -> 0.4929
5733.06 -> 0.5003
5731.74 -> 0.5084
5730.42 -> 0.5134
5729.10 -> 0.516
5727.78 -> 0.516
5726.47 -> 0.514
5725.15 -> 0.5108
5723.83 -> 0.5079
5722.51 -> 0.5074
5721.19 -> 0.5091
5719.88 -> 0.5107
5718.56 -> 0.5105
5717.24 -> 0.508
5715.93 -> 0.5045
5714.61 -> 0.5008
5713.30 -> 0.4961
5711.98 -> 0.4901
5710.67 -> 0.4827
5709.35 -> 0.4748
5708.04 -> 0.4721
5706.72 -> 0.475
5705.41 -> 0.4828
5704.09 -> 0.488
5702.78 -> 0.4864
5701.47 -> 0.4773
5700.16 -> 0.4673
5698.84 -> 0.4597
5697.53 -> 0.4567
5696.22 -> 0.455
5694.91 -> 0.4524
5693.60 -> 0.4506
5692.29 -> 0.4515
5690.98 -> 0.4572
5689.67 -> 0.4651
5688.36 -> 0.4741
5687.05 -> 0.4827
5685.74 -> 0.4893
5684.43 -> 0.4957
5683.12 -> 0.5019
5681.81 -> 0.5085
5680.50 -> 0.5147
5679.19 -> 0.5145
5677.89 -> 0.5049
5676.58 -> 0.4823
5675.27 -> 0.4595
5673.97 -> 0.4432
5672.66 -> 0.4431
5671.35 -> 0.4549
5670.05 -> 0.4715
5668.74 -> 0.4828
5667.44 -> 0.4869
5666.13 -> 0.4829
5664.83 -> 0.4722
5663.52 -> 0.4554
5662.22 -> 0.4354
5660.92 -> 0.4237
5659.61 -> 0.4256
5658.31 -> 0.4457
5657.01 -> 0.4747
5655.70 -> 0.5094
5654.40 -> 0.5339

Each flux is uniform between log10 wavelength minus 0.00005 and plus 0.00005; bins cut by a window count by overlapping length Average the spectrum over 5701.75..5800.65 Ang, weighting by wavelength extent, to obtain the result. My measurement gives 0.521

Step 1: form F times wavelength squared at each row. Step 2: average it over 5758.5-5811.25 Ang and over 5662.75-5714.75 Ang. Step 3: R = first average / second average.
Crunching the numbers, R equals 1.2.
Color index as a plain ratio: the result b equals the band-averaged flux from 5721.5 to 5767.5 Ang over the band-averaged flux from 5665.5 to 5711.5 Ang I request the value 1.10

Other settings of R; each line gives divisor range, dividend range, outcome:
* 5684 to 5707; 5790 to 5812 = 1.26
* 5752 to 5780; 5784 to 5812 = 1.06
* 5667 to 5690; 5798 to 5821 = 1.27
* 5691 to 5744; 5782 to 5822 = 1.20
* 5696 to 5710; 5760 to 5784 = 1.14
